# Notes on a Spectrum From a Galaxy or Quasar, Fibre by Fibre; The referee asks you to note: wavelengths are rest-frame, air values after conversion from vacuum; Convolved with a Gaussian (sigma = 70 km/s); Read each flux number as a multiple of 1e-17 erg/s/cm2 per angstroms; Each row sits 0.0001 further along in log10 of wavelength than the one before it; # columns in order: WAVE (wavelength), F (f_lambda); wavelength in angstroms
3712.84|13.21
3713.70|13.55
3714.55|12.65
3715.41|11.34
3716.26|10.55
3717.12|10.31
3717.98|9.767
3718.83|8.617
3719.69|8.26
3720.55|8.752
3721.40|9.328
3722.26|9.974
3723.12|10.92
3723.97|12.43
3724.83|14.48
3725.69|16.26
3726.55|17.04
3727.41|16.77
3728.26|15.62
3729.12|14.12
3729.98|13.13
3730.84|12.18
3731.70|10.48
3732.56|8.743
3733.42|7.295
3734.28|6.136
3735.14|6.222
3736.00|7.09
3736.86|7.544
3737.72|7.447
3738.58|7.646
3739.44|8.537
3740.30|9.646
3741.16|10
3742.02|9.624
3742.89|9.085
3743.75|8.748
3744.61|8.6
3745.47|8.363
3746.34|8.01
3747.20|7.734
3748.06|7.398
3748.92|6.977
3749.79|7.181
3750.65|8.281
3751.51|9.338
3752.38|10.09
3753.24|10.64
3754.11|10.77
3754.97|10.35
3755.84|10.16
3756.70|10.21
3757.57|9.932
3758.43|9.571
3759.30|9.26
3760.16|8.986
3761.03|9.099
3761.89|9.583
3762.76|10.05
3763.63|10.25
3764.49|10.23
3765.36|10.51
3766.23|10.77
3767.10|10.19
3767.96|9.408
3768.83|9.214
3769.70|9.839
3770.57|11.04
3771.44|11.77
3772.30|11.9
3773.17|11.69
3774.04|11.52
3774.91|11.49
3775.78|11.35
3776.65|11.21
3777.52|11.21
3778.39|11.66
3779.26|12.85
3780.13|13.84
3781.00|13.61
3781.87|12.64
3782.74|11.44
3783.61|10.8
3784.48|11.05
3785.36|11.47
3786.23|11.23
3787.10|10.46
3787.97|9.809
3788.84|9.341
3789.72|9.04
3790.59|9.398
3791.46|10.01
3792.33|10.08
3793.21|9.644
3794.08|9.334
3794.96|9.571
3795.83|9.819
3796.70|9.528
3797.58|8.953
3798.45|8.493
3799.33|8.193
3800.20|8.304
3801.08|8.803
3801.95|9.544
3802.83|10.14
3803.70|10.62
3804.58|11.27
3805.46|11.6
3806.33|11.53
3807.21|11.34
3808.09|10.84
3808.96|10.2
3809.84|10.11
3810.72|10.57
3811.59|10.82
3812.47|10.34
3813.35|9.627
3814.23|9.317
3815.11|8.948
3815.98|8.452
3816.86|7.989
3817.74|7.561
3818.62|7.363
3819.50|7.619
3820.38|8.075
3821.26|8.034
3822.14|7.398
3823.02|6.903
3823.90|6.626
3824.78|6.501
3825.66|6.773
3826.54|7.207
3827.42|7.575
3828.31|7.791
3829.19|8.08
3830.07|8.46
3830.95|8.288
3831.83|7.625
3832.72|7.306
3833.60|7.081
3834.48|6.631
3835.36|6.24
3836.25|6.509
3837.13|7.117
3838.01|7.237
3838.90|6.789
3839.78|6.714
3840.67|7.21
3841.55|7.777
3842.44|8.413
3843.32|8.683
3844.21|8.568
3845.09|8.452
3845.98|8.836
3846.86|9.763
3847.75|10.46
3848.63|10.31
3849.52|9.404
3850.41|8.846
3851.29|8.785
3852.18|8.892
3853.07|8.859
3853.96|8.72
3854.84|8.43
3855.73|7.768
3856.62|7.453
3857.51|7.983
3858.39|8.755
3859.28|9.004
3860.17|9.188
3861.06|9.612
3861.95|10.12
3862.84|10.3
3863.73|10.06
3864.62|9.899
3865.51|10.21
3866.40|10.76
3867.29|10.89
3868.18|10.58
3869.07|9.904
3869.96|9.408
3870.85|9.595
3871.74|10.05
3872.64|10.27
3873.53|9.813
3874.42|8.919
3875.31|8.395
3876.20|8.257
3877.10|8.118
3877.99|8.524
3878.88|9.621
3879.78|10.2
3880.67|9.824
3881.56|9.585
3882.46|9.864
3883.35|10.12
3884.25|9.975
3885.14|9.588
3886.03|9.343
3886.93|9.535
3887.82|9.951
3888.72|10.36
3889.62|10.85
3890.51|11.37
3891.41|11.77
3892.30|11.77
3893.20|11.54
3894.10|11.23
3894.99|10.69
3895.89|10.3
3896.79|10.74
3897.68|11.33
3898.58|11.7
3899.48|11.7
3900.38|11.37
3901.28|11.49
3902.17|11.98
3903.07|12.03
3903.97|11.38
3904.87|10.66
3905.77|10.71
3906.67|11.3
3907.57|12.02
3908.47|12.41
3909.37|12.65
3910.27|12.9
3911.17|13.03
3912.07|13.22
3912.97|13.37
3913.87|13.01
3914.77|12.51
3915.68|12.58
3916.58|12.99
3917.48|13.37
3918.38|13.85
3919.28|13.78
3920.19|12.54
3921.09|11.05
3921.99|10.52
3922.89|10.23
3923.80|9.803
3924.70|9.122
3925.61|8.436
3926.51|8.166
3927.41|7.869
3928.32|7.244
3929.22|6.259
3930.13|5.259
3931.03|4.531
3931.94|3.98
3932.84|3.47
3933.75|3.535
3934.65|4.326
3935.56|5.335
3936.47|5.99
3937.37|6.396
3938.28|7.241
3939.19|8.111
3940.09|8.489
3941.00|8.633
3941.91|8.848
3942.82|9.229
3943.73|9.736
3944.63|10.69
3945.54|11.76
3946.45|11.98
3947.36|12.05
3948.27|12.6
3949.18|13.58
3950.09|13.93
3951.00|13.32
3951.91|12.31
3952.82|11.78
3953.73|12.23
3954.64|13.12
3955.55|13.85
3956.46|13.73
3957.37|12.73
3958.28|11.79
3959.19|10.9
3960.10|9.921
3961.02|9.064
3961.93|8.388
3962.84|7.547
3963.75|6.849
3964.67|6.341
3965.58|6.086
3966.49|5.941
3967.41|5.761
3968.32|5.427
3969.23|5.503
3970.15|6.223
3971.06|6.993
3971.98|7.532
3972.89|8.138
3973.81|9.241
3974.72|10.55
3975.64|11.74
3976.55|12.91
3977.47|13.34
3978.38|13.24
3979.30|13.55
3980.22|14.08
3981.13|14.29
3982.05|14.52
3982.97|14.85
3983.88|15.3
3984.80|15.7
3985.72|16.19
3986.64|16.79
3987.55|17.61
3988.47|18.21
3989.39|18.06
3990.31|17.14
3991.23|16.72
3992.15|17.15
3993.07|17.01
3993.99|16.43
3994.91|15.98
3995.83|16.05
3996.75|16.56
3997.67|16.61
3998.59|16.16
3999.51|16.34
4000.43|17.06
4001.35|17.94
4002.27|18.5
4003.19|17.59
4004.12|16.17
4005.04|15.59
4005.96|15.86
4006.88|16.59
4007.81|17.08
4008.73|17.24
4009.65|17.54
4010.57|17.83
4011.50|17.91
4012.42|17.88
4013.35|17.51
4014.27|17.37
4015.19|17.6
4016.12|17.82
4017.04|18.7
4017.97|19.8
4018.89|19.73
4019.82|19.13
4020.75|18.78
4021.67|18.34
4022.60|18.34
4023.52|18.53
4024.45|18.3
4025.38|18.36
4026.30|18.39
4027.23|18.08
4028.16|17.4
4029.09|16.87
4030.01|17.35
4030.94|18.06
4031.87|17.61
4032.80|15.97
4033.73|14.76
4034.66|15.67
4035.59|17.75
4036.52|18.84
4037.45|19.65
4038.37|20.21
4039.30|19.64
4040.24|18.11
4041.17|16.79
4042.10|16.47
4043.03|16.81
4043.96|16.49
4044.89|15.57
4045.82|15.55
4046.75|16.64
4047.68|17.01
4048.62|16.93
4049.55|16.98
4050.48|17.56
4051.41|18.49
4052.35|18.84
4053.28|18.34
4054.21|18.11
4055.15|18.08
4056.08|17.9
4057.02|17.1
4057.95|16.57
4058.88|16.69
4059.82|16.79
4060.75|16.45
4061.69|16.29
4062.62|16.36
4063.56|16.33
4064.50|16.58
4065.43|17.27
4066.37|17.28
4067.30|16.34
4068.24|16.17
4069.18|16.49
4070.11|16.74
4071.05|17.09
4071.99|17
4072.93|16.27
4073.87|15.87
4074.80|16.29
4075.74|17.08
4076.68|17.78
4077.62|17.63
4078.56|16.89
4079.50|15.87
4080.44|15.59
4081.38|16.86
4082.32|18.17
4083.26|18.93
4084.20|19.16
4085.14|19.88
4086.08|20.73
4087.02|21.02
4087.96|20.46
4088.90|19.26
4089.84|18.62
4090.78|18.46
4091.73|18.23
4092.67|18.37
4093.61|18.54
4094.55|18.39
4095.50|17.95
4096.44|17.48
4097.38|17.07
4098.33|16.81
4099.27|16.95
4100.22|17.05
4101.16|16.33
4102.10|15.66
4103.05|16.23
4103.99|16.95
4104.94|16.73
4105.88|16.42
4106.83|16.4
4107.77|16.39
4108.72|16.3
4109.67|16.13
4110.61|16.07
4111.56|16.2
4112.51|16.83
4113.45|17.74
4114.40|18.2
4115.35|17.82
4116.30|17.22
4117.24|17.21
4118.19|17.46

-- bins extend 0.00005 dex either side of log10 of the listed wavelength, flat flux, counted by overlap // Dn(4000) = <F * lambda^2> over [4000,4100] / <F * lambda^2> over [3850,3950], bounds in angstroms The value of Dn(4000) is 1.9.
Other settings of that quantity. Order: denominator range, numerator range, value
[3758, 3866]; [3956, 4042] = 1.78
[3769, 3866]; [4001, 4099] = 2.13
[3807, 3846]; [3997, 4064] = 2.39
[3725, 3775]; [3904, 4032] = 1.45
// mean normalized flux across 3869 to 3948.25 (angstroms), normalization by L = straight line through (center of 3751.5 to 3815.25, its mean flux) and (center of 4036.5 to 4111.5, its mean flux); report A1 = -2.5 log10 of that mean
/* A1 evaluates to 0.31 mag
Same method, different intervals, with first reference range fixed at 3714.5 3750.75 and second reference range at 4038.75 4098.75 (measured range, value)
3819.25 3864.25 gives 0.46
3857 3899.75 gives 0.30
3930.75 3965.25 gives 0.49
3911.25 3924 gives 0.14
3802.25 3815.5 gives 0.12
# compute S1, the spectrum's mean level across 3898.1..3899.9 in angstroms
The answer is 11.7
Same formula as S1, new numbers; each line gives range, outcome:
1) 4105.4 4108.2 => 16.4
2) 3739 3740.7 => 9.08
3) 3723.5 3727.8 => 15.3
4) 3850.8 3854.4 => 8.82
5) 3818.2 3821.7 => 7.77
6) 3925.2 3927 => 8.33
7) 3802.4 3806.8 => 11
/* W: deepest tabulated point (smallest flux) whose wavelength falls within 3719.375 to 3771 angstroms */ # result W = 6.136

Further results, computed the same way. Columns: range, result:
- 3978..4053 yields 13.24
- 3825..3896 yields 6.24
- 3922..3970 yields 3.47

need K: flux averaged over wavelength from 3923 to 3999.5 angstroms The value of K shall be 10.9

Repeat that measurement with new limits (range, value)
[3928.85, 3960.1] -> 9.48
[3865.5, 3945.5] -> 9.94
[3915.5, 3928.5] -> 10.8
